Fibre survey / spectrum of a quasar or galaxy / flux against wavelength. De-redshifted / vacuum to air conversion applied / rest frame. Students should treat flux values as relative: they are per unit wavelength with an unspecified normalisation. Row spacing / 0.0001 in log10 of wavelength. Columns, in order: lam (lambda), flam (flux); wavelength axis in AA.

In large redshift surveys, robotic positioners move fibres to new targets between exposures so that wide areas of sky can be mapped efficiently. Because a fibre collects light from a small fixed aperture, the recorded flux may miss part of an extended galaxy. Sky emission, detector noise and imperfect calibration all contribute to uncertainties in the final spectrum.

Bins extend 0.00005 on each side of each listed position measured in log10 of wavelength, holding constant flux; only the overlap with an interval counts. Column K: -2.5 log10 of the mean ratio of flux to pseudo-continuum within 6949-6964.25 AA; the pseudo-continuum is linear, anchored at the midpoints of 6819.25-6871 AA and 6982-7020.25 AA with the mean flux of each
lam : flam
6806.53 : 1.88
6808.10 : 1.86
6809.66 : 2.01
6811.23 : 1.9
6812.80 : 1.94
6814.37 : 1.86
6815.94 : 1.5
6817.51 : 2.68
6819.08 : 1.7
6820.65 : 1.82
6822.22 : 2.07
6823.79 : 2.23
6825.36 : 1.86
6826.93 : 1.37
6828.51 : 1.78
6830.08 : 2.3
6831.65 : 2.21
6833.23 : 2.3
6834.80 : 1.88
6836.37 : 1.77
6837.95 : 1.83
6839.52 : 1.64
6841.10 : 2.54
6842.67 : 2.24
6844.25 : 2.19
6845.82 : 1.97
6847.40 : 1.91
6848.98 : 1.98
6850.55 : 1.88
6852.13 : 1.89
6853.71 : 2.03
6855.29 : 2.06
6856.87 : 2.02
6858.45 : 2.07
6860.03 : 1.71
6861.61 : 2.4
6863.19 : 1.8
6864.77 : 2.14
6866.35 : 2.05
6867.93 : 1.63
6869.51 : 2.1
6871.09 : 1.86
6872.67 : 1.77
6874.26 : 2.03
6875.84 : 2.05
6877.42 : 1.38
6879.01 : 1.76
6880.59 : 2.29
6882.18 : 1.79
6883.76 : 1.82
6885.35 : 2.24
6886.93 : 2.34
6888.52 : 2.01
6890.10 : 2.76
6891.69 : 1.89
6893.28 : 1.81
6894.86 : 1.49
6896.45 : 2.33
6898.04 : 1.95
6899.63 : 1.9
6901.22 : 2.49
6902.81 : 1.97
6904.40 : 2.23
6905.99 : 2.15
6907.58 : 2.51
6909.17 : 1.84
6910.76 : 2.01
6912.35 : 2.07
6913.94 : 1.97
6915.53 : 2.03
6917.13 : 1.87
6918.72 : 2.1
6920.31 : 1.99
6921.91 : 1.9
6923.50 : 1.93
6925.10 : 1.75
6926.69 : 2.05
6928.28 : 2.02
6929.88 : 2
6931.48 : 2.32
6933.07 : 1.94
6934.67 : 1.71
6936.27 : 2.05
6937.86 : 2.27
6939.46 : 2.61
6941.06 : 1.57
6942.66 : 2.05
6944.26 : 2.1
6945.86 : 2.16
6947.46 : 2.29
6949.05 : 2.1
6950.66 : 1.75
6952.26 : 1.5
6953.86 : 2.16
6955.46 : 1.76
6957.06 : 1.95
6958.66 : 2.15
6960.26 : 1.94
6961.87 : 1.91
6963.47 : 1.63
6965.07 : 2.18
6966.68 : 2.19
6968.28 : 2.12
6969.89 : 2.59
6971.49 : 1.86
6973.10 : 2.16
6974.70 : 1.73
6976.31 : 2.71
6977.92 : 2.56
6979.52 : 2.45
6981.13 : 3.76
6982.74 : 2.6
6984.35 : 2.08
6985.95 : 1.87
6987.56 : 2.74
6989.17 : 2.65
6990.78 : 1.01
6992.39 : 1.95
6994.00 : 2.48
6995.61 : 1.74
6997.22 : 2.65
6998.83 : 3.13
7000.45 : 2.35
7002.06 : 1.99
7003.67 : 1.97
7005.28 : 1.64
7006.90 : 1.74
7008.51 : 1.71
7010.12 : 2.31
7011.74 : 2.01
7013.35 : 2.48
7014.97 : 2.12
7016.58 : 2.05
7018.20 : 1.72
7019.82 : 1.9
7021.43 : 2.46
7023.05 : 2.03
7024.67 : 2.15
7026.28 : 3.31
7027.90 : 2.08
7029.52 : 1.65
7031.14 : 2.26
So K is 0.11 mag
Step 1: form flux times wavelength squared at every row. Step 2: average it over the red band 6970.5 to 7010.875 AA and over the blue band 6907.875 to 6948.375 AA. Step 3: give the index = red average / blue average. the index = 1.12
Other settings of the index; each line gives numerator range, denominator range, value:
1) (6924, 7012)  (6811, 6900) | 1.11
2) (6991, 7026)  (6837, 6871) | 1.11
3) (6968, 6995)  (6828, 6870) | 1.19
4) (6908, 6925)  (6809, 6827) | 1.05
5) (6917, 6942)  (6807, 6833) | 1.06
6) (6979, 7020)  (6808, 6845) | 1.17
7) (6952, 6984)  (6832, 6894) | 1.14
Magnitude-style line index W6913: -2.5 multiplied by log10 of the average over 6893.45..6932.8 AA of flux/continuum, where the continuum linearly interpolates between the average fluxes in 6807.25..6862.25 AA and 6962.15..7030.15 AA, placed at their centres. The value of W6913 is 0.03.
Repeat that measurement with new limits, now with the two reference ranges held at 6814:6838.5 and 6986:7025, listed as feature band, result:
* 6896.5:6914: -0.05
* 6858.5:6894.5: 0.01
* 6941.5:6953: 0.04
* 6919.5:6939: 0.02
